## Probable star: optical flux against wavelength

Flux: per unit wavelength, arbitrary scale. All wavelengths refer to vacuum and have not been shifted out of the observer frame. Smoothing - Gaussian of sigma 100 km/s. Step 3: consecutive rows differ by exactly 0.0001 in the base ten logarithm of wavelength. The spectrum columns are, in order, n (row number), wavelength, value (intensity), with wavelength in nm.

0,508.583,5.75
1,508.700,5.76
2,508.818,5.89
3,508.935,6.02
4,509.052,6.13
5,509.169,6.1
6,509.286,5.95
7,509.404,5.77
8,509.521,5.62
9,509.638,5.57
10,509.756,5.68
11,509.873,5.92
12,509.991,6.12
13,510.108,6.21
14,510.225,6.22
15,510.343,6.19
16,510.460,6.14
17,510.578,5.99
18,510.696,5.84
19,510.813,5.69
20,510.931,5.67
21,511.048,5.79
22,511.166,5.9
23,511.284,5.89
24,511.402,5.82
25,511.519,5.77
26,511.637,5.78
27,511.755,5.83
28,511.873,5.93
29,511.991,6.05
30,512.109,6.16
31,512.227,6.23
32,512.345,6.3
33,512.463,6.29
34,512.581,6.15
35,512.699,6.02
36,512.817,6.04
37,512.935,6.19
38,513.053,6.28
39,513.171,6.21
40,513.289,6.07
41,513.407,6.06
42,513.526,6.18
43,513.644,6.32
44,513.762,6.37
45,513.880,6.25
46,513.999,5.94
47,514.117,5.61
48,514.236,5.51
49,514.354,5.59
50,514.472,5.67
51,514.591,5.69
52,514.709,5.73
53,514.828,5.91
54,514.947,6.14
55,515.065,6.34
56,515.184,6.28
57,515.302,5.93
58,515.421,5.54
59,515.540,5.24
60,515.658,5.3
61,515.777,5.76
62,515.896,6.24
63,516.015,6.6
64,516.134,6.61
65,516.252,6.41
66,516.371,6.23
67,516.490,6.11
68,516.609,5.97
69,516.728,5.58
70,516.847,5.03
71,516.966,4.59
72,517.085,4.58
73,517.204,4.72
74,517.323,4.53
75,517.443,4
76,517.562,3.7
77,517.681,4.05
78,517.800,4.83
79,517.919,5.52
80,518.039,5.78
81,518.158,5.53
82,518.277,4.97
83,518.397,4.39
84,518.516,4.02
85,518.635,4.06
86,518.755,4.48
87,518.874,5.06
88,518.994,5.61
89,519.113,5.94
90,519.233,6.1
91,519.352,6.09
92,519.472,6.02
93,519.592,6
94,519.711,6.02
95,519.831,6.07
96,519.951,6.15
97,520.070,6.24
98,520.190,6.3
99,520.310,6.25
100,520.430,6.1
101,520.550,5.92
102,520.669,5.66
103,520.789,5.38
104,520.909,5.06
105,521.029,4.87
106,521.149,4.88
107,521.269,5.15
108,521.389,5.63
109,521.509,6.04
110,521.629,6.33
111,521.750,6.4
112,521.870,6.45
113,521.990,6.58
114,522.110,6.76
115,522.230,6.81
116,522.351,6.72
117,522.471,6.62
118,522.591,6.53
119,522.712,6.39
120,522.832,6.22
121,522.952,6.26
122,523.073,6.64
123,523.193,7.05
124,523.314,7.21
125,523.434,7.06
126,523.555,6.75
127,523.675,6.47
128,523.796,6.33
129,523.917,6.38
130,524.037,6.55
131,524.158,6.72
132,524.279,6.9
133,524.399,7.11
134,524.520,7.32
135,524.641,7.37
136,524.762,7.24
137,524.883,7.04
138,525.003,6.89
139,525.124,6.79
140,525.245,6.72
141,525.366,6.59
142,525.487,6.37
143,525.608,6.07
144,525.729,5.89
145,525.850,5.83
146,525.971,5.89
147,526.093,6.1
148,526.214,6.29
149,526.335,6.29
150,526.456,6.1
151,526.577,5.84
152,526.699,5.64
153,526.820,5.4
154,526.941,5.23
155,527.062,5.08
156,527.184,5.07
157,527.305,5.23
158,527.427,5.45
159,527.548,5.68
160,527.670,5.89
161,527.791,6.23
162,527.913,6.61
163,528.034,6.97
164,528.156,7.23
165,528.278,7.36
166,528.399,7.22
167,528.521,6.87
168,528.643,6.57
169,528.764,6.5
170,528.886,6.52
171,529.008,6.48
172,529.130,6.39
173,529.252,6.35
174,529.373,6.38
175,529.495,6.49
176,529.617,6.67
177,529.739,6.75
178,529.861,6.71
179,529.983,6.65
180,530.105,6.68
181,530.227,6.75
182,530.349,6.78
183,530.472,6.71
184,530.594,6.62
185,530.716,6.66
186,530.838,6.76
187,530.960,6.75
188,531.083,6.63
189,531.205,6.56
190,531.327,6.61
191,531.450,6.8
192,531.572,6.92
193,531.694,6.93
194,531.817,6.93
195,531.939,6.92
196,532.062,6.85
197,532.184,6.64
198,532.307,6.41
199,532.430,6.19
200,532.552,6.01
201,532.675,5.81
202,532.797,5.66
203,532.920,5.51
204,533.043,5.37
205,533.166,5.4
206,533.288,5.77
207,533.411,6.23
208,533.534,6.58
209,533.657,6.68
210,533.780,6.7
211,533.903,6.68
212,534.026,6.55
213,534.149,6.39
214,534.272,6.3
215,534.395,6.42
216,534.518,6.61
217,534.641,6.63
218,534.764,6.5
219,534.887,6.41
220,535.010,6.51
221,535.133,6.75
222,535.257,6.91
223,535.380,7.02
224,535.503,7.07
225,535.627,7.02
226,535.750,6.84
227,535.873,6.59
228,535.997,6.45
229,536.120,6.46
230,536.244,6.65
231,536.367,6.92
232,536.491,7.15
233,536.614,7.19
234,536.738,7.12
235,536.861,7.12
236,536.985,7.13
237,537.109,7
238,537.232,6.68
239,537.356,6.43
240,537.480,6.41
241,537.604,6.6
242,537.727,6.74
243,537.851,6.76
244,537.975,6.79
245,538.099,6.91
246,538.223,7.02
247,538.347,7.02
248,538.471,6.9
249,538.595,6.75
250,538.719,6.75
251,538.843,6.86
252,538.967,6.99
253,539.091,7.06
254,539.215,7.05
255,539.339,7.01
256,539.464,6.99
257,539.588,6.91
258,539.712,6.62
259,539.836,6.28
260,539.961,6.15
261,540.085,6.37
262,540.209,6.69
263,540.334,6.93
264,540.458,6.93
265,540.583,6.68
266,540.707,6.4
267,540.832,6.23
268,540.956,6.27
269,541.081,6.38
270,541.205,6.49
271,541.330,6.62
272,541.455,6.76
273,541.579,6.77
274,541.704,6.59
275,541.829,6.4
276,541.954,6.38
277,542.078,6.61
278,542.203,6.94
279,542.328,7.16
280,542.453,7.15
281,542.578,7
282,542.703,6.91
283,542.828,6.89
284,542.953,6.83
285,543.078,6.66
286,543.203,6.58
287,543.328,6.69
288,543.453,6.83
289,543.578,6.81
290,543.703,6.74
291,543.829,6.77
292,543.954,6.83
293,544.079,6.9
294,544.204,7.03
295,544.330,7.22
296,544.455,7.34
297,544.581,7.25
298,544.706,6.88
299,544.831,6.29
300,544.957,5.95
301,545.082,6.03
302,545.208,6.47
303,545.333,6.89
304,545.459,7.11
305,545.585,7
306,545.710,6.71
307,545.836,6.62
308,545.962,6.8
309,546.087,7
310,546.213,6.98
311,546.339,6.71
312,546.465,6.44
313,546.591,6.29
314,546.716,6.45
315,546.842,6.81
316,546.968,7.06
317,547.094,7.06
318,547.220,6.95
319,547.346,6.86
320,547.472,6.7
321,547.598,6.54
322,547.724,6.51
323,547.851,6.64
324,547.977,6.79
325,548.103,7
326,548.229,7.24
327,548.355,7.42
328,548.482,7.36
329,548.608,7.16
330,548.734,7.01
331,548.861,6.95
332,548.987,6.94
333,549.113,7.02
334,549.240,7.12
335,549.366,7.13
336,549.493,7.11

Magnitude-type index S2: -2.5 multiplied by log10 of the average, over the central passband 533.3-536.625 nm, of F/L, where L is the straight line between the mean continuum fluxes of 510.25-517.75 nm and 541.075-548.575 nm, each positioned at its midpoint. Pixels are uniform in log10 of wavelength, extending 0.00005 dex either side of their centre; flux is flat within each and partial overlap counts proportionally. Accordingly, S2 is -0.03 mag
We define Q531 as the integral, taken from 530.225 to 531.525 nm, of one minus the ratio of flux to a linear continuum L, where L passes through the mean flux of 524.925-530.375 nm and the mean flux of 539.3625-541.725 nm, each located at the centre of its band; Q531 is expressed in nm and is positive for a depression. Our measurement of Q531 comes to -0.07 nm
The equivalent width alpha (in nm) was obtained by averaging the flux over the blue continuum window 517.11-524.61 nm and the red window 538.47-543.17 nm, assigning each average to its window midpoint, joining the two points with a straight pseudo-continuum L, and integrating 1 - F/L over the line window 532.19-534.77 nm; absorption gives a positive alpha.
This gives 0.08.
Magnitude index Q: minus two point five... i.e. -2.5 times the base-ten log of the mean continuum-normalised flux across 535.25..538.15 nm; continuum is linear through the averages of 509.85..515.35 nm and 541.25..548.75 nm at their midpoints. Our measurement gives -0.037 mag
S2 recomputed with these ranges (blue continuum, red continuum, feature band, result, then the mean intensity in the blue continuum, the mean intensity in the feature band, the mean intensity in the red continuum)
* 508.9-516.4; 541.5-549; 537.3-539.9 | -0.03 mag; 5.98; 6.8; 6.81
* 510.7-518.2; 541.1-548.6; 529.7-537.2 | -0.03 mag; 5.75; 6.6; 6.79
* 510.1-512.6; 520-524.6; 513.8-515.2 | 0.04 mag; 5.98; 5.88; 6.32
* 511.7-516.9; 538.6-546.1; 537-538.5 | -0.03 mag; 6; 6.78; 6.74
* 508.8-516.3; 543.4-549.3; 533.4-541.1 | -0.02 mag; 5.98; 6.72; 6.84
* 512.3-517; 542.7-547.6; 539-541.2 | 0.00 mag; 5.96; 6.65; 6.77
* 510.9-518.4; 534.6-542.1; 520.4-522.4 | 0.02 mag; 5.72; 5.92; 6.73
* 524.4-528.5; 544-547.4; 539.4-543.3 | 0.00 mag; 6.29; 6.66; 6.78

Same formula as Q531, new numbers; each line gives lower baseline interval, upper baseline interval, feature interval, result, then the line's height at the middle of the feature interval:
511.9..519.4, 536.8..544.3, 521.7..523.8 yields -0.241 nm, 5.95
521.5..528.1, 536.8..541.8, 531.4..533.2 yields 0.069 nm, 6.55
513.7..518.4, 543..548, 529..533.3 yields -0.216 nm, 6.16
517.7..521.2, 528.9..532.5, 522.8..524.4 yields -0.209 nm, 5.91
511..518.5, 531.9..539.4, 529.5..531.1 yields -0.078 nm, 6.39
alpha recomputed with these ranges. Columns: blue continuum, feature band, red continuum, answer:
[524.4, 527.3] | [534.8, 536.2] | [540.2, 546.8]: -0.050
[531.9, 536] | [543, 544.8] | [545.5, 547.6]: -0.049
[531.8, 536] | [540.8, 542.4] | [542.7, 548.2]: 0.015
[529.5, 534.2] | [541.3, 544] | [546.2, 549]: -0.012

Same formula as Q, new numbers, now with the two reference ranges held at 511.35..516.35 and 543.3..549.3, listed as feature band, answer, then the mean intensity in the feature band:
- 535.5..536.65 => -0.038 mag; 6.81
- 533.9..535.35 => -0.003 mag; 6.56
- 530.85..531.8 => -0.048 mag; 6.75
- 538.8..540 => -0.023 mag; 6.8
